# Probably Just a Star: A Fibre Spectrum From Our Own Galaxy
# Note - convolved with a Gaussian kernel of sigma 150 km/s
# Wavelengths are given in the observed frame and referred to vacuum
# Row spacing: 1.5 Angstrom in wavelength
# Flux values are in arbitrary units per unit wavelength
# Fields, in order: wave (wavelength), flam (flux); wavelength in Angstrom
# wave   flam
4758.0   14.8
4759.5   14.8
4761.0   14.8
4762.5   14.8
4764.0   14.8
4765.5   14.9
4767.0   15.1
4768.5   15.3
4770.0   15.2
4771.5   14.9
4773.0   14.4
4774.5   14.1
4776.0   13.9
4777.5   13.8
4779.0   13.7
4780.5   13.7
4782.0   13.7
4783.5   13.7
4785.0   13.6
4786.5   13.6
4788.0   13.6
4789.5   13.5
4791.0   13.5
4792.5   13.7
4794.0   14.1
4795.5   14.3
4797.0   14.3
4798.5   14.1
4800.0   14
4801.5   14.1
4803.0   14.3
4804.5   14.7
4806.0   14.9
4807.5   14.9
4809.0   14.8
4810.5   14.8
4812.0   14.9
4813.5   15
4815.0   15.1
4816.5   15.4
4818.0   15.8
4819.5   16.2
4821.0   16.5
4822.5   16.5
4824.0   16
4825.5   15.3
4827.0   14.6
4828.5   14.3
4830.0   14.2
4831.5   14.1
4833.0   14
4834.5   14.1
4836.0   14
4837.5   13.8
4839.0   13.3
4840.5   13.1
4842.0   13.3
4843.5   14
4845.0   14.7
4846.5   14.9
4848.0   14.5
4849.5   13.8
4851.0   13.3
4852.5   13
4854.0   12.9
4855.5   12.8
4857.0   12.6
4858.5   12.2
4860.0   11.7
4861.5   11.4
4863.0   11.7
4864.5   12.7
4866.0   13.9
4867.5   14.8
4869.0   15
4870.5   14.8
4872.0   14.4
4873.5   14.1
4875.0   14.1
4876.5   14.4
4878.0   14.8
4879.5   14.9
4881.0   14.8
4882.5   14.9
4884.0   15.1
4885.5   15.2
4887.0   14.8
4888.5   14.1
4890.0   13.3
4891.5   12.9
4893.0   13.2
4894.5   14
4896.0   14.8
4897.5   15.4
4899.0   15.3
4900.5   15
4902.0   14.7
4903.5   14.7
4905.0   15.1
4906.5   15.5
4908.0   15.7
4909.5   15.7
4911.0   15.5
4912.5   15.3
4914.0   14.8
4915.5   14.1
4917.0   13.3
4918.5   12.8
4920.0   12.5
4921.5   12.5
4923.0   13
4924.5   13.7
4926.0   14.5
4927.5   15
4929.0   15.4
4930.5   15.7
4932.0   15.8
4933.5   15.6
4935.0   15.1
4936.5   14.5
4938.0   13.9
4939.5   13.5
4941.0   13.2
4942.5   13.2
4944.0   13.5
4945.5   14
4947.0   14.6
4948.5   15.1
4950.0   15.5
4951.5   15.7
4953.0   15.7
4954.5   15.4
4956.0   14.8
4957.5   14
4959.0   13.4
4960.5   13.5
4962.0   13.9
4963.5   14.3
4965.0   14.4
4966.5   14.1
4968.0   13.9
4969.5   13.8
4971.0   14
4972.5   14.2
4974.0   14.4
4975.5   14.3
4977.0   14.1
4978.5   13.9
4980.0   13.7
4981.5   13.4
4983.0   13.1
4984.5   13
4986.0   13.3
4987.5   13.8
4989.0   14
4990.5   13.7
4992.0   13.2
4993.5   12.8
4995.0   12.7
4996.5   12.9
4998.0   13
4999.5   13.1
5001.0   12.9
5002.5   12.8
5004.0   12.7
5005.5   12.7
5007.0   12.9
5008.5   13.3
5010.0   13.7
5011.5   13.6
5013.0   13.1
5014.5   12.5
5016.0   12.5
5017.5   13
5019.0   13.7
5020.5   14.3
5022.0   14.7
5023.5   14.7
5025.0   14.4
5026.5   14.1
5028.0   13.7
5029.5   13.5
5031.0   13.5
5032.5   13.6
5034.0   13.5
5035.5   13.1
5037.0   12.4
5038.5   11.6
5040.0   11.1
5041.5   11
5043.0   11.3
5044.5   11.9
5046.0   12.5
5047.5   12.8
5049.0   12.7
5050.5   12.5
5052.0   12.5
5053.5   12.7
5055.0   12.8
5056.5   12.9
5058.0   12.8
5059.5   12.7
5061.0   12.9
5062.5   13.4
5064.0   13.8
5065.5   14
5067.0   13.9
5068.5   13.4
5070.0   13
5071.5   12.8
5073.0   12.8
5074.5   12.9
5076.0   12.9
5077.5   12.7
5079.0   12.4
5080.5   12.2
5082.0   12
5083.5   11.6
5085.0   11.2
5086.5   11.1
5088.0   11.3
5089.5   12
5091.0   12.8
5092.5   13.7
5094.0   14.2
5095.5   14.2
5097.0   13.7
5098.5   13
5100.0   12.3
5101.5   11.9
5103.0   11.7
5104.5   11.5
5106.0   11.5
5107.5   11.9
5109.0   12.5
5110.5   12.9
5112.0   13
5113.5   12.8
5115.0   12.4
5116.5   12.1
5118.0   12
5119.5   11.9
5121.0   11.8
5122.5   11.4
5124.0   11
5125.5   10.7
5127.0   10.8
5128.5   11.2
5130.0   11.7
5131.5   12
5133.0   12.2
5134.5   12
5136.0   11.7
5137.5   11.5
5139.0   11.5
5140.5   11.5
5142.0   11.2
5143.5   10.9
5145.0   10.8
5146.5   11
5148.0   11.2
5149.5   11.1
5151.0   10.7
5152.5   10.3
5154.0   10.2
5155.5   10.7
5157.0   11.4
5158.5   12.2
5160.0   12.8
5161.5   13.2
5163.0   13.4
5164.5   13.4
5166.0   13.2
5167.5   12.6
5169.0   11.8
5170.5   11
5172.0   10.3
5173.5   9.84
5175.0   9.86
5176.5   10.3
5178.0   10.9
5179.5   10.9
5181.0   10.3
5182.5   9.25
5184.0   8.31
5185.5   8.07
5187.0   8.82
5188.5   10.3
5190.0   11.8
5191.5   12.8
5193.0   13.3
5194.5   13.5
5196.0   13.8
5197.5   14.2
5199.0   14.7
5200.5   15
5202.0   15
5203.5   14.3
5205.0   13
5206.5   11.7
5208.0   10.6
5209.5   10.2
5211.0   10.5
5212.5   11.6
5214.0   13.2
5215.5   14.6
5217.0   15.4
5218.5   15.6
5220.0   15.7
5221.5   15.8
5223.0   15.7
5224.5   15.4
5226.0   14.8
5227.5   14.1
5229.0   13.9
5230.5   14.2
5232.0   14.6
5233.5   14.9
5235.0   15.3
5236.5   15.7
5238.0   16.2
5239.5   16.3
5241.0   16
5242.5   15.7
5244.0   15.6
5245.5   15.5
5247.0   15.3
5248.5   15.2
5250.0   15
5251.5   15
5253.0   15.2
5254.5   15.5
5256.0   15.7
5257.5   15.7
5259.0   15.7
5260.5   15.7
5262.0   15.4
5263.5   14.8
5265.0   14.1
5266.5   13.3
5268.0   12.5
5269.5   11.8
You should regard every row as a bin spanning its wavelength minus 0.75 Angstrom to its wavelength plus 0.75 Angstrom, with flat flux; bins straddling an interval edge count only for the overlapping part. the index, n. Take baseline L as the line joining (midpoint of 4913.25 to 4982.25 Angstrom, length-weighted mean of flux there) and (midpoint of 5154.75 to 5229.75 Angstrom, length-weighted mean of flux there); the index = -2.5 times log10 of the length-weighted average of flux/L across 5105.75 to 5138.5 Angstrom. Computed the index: 0.10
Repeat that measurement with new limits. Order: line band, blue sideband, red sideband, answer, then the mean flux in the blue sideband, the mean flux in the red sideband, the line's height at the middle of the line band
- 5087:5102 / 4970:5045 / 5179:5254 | 0.04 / 13.3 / 13.7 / 13.4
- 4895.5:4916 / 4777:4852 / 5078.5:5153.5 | -0.12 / 14.4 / 11.9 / 13.6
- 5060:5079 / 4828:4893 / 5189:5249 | 0.07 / 13.8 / 14.2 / 14.1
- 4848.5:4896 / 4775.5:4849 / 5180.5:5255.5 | 0.04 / 14.4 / 13.7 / 14.3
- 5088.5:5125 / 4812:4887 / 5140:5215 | -0.02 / 14.2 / 11.6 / 12.2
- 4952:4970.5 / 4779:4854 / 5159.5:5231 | -0.05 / 14.3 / 12.6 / 13.7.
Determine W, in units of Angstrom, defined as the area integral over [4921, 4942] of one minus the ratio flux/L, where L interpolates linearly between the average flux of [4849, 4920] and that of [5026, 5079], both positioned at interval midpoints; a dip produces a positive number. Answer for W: -1.0 Angstrom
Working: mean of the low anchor 14.1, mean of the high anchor 12.8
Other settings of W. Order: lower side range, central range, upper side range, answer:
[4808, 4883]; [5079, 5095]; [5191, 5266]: 2.40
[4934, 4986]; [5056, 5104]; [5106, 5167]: -0.87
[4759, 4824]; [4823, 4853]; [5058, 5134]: 0.20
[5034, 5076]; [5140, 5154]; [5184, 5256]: 2.60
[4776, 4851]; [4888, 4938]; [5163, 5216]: -2.94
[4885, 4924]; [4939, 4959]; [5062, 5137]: -0.81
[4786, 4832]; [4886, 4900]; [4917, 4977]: 0.19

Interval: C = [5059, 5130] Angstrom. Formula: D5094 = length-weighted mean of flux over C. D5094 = 12.4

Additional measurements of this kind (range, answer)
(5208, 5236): 14.1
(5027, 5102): 12.7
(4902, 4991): 14.3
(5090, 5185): 11.7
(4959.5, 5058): 13.3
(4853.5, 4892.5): 13.8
